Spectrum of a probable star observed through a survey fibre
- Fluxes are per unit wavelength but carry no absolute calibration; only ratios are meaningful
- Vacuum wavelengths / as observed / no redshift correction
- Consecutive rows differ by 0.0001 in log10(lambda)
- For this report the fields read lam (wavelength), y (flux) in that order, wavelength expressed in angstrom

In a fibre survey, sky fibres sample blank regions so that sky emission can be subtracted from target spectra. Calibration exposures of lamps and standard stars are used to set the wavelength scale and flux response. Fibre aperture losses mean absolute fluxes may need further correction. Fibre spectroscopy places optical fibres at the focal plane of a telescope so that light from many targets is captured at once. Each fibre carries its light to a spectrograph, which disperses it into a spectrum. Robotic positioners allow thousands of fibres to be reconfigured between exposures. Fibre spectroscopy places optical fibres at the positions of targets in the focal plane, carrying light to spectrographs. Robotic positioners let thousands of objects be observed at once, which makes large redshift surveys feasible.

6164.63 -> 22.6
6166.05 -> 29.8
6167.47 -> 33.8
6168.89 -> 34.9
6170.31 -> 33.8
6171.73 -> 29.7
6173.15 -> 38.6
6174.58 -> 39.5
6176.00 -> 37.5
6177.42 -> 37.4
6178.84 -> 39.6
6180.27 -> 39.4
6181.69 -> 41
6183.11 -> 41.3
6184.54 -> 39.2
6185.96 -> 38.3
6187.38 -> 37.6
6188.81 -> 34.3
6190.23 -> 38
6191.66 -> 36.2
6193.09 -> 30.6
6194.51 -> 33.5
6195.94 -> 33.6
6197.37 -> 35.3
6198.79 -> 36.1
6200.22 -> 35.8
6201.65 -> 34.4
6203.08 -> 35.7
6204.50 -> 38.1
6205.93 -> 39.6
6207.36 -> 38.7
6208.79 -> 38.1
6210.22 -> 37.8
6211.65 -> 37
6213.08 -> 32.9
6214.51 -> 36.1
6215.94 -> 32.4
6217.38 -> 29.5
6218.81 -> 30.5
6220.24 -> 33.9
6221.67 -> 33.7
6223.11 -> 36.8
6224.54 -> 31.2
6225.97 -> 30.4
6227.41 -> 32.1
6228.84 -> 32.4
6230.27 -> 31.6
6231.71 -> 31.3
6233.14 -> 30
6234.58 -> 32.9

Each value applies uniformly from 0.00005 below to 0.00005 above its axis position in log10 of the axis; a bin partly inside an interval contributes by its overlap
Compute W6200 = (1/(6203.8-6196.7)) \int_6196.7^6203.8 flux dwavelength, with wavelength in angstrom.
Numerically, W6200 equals 35.5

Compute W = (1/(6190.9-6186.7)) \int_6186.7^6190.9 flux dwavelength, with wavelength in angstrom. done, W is 36.6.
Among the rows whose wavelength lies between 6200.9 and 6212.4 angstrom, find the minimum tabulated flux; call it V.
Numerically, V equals 34.4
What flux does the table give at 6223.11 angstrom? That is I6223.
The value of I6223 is 36.8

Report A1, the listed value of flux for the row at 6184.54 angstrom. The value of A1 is 39.2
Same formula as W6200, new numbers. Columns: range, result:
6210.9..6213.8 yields 35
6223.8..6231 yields 31.6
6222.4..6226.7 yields 32.8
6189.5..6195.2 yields 34.6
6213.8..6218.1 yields 32.6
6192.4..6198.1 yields 33.3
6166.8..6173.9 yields 34.2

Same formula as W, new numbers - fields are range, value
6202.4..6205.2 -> 37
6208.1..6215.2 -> 36.4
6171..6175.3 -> 35.9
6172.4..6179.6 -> 38.4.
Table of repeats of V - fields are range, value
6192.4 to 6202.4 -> 30.6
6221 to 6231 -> 30.4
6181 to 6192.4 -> 34.3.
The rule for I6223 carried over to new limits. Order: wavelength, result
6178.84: 39.6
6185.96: 38.3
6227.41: 32.1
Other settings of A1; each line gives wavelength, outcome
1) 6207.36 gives 38.7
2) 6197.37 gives 35.3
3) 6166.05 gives 29.8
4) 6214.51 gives 36.1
